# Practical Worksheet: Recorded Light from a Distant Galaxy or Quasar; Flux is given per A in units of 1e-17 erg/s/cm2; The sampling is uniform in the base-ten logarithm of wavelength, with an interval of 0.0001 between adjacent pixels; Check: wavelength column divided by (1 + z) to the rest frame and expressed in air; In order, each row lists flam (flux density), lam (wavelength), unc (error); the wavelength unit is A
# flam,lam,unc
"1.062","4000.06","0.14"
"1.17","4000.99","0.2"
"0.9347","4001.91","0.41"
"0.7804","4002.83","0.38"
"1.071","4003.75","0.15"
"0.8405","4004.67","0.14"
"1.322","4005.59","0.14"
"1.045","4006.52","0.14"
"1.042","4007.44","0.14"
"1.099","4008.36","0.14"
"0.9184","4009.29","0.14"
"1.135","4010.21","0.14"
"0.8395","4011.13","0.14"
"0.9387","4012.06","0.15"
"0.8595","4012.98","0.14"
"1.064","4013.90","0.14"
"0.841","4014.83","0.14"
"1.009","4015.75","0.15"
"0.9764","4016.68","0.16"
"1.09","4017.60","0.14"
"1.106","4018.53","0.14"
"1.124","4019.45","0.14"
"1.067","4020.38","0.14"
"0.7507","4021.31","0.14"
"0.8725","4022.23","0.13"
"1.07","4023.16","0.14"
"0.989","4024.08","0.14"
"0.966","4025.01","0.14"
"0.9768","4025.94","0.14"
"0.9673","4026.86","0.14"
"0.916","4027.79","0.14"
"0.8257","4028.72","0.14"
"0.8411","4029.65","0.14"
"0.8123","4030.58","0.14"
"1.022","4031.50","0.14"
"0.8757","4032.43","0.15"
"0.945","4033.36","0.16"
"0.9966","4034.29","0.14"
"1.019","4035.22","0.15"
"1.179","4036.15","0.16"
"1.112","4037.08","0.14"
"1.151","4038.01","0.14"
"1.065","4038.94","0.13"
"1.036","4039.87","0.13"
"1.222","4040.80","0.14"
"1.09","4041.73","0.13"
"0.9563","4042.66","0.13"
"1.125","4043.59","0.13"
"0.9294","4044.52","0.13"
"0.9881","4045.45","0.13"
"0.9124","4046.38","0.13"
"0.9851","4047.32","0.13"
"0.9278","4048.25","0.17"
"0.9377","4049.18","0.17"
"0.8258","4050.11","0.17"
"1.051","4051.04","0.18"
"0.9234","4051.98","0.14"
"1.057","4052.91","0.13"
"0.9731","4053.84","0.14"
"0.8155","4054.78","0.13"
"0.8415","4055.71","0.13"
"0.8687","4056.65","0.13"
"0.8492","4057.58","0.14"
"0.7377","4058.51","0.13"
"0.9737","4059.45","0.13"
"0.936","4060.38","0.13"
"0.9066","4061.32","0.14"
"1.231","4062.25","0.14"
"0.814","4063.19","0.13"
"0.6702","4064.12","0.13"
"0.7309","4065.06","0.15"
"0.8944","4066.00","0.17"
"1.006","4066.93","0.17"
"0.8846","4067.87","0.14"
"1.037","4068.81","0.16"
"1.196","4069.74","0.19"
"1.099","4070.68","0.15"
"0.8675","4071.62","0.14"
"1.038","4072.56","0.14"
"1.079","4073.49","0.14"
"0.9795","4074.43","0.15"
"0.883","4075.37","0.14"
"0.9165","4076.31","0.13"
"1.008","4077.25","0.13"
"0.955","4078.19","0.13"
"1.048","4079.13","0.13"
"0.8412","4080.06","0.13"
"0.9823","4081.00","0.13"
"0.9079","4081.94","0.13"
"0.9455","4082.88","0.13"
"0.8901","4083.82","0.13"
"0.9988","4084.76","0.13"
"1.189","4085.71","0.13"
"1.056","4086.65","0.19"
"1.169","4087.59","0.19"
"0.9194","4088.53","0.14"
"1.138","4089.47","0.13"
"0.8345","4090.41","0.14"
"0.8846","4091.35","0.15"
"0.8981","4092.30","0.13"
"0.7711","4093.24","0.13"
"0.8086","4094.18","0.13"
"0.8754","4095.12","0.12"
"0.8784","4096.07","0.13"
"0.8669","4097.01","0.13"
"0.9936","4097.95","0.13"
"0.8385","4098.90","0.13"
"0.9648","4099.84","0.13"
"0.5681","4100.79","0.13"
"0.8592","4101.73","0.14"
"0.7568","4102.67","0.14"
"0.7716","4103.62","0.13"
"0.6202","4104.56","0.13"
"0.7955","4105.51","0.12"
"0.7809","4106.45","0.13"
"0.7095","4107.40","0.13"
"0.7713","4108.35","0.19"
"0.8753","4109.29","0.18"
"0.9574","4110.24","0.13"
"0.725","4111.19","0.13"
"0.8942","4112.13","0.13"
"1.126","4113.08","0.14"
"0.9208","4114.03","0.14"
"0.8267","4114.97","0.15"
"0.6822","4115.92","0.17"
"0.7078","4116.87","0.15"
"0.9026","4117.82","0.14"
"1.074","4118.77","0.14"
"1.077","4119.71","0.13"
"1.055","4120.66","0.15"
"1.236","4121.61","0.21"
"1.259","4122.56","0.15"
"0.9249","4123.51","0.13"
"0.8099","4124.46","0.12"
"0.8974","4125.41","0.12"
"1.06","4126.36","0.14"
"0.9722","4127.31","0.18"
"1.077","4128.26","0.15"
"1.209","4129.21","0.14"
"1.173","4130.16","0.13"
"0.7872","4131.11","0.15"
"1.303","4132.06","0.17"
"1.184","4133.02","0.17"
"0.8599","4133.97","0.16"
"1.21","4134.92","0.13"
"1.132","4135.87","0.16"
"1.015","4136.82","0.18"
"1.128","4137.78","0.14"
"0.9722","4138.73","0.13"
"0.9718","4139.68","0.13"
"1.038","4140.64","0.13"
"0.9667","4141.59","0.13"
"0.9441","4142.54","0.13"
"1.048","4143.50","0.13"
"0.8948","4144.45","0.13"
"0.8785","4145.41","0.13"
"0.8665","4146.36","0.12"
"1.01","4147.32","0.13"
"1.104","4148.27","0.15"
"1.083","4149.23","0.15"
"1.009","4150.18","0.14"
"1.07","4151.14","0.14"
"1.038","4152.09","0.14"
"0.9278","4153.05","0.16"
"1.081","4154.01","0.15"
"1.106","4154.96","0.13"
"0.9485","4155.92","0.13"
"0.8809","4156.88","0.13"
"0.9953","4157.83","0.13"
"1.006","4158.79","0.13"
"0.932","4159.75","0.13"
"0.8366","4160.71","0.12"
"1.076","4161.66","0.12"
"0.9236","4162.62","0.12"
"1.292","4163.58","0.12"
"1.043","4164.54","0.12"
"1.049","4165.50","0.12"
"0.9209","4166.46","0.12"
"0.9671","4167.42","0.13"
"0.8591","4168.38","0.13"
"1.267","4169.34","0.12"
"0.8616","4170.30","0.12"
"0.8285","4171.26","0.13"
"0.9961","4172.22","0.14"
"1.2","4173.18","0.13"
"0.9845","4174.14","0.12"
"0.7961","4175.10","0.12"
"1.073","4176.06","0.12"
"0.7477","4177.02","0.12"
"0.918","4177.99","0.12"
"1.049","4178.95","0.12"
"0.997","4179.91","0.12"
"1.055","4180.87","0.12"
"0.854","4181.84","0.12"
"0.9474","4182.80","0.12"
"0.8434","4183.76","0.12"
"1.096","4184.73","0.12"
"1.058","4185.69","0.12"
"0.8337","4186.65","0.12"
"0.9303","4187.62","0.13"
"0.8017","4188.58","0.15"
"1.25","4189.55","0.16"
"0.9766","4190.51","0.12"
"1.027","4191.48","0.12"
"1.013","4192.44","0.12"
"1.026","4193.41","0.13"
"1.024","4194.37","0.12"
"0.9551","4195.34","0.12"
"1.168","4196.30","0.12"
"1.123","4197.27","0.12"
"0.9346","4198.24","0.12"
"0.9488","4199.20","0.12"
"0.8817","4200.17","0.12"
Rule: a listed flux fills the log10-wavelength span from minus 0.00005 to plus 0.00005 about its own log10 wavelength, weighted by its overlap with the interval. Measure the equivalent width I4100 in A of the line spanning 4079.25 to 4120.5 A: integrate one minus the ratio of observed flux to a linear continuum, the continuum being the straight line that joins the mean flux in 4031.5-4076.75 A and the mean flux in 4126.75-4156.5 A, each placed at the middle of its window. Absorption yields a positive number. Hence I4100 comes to 4.7 A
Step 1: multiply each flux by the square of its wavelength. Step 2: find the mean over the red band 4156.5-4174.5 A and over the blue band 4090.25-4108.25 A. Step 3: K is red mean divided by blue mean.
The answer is 1.27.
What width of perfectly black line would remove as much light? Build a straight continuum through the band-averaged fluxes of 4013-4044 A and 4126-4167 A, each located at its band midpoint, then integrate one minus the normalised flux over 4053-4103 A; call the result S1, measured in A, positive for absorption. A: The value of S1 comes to 4.1 A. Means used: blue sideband 1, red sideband 1.02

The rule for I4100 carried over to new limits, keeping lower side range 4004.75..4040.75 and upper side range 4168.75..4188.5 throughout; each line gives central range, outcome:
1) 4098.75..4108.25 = 2.1 A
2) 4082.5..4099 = 0.6 A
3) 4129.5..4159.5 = -1.6 A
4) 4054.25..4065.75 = 1.4 A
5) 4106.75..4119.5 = 1.5 A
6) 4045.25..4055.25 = 0.5 A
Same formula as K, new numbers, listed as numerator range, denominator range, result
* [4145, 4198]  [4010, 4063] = 1.09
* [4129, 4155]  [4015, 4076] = 1.12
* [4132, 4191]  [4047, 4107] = 1.13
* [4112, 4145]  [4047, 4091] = 1.09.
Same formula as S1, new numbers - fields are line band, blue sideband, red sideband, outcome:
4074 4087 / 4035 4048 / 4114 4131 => 0.7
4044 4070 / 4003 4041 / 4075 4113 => 0.6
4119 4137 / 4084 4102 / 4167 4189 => -2.5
